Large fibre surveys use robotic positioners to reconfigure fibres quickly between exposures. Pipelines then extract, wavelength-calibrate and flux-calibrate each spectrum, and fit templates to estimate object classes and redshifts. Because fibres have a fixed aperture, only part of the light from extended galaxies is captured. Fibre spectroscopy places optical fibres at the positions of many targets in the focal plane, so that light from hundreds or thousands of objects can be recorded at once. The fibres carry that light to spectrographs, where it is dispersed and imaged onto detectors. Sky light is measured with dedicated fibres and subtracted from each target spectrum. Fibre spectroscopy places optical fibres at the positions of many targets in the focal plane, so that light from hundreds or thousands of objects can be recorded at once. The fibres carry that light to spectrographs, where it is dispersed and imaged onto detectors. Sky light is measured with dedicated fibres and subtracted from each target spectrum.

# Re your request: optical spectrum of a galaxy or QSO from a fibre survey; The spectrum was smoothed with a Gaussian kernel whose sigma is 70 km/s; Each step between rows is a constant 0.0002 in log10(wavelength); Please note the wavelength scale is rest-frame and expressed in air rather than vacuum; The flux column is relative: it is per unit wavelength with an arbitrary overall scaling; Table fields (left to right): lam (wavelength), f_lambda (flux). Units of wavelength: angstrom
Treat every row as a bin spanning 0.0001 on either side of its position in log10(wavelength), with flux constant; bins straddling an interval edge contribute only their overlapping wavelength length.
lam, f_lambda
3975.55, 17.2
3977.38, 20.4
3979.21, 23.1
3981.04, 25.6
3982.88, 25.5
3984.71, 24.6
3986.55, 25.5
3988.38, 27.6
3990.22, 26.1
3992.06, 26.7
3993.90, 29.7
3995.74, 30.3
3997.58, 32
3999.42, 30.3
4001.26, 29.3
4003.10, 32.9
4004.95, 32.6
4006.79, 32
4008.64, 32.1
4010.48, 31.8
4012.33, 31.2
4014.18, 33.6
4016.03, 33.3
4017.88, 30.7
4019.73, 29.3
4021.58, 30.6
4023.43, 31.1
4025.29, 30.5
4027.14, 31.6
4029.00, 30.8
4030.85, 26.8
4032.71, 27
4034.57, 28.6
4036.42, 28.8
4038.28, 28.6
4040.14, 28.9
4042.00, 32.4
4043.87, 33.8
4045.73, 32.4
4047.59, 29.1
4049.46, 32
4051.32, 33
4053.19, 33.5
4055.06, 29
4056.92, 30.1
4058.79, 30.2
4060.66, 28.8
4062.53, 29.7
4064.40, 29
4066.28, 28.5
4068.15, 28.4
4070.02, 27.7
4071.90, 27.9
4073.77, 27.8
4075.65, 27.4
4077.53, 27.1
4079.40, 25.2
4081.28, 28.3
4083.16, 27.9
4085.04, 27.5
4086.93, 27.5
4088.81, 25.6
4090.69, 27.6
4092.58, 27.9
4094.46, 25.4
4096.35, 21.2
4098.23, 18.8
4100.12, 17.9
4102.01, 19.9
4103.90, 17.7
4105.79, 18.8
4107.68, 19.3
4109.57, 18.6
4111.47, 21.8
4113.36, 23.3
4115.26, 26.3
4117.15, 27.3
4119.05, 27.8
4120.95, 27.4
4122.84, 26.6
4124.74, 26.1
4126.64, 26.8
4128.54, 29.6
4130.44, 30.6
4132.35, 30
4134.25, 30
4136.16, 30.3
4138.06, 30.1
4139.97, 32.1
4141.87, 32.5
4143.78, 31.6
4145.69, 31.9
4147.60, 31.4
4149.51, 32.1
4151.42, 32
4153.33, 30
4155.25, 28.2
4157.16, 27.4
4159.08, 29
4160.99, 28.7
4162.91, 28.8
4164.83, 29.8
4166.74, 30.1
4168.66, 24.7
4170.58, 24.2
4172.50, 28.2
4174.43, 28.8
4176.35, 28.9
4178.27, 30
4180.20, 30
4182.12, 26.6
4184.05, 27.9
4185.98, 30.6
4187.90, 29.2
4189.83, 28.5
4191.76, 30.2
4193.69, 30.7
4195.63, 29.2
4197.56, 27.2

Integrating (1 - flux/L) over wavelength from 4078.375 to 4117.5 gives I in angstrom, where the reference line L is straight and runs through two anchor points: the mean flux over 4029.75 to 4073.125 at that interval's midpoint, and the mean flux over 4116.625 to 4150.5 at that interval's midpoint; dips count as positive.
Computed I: 8.3 angstrom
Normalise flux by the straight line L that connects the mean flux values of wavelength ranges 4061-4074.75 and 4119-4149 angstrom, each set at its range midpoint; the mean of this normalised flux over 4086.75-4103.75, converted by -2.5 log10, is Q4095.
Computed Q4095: 0.25 mag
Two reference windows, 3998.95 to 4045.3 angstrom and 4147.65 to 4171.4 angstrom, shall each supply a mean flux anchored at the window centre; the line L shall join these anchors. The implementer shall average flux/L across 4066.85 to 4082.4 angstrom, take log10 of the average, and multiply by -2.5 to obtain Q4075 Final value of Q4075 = 0.10 mag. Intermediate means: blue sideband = 30.8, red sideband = 28.9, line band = 27.5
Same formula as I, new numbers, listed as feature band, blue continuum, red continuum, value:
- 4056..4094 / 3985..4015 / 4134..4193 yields 2.4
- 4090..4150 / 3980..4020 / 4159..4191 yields 5.5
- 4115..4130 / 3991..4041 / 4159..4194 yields 0.9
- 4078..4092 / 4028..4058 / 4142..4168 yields 1.4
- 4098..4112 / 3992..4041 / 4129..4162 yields 5.2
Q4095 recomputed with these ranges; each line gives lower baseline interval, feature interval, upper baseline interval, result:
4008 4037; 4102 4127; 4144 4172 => 0.253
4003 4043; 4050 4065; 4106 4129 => -0.073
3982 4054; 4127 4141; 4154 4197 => -0.045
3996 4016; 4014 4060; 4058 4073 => -0.013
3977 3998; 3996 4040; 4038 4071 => -0.092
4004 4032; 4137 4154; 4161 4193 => -0.089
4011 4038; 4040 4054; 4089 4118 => -0.148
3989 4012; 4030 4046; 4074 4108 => -0.068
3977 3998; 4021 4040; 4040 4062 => 0.008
